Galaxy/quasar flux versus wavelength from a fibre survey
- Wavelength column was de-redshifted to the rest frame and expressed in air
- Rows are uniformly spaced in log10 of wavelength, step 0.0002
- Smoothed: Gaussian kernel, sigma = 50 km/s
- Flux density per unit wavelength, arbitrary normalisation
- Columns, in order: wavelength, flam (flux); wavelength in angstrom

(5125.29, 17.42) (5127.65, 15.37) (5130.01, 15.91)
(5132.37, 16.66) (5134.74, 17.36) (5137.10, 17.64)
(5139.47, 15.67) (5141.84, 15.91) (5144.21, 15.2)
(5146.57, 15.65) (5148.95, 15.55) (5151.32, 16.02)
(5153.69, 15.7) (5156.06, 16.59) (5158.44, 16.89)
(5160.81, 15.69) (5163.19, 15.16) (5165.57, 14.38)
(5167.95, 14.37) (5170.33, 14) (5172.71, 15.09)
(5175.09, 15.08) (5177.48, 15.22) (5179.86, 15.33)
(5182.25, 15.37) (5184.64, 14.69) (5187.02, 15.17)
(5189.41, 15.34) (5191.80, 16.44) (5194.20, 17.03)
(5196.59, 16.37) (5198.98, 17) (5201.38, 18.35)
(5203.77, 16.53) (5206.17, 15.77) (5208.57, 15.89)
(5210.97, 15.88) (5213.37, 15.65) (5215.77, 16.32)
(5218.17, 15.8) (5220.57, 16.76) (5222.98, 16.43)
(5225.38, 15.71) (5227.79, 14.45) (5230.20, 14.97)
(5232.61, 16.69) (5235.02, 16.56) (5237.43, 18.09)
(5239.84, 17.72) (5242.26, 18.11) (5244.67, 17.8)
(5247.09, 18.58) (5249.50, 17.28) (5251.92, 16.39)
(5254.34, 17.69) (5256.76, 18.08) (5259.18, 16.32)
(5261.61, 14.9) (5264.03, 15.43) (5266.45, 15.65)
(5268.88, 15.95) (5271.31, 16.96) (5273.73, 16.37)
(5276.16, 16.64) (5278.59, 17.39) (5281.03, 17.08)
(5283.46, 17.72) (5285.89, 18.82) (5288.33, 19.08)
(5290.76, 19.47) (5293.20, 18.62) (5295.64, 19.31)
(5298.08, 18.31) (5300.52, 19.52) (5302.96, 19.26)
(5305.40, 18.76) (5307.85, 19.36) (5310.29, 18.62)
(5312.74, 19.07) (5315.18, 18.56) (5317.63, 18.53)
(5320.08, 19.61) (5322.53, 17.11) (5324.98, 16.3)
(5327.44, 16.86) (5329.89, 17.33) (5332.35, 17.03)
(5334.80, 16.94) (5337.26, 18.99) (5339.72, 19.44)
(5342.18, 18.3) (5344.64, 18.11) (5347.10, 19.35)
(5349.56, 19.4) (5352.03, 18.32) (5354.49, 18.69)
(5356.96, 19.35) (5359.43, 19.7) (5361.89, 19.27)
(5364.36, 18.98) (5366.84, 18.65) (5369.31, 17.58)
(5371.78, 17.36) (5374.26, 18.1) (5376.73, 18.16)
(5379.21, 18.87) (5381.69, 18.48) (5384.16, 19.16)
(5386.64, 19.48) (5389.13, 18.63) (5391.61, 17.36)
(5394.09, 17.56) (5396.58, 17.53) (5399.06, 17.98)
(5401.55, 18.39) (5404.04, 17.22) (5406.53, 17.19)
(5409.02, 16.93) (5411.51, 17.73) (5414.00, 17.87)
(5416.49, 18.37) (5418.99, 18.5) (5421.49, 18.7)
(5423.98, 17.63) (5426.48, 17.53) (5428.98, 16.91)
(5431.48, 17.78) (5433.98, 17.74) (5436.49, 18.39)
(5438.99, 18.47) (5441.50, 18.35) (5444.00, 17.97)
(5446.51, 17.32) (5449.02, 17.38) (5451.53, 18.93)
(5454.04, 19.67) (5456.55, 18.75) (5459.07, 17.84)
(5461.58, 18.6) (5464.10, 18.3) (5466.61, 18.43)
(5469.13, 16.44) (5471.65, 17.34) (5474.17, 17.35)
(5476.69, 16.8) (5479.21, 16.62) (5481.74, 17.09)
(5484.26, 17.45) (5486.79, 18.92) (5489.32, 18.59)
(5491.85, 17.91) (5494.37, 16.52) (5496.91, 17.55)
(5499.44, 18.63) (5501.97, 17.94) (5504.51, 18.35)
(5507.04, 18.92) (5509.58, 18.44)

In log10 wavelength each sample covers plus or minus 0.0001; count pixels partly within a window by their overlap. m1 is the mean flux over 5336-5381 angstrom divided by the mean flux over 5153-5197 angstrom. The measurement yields 1.2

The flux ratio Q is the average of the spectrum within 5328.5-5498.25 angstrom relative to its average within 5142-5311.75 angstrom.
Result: 1.09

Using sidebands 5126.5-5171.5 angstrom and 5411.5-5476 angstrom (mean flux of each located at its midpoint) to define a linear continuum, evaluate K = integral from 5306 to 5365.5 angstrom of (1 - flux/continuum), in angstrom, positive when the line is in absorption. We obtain -4.4 angstrom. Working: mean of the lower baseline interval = 15.8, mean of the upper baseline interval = 18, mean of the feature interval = 18.5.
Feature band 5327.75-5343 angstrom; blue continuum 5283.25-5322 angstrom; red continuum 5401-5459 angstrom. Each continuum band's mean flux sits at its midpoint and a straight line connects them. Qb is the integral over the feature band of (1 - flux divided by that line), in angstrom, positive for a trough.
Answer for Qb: 0.6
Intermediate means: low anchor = 18.9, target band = 17.9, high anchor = 18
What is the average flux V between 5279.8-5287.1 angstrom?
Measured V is 17.9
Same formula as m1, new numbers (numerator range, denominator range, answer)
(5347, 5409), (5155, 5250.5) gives 1.14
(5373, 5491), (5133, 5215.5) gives 1.14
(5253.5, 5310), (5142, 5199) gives 1.14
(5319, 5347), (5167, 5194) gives 1.18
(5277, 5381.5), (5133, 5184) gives 1.18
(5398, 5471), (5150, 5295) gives 1.09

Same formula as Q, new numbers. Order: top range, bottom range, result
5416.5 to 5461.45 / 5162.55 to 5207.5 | 1.16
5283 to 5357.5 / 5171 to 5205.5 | 1.16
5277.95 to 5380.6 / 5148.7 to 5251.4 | 1.15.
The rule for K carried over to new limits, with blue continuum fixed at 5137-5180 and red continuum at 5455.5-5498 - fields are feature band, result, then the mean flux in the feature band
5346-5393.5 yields -4.8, 18.7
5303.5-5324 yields -2.7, 18.7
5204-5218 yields -0.1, 15.9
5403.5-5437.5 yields -0.9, 17.8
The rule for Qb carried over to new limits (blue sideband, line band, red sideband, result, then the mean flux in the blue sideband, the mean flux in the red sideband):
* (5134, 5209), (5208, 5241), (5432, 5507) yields -0.04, 15.8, 17.9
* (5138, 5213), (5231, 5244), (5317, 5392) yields -0.57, 15.7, 18.4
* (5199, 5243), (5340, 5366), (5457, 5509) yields -2.80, 16.4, 17.8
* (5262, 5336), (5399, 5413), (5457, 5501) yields 0.16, 17.8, 17.7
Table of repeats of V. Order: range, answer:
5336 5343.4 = 18.9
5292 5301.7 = 18.9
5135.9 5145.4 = 16.1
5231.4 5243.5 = 17.4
